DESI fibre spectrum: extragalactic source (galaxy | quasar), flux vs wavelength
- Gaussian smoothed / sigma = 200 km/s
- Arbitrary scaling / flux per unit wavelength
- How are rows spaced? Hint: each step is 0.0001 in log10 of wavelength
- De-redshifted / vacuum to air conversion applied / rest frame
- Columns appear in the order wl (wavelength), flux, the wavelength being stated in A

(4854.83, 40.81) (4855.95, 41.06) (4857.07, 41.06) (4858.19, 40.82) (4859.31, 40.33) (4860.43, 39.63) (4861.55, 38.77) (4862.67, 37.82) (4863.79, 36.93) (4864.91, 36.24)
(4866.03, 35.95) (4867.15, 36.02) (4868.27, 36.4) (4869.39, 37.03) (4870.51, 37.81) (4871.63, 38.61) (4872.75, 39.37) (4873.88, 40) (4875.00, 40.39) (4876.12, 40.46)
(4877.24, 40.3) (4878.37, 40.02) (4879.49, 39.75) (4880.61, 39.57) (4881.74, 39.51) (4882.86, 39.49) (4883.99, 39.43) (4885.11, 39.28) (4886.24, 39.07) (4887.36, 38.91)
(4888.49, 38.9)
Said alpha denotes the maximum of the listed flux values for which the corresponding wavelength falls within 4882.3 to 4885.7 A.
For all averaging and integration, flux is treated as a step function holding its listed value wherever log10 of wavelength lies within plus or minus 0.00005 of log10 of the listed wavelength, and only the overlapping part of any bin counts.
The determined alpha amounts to 39.49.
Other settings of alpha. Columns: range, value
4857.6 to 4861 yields 40.82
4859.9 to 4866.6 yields 39.63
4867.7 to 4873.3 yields 39.37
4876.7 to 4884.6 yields 40.3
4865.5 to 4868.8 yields 36.4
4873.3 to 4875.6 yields 40.39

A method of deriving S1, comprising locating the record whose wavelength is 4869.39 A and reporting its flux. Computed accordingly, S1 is 37.03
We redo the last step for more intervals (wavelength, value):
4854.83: 40.81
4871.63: 38.61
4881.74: 39.51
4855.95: 41.06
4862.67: 37.82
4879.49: 39.75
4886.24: 39.07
